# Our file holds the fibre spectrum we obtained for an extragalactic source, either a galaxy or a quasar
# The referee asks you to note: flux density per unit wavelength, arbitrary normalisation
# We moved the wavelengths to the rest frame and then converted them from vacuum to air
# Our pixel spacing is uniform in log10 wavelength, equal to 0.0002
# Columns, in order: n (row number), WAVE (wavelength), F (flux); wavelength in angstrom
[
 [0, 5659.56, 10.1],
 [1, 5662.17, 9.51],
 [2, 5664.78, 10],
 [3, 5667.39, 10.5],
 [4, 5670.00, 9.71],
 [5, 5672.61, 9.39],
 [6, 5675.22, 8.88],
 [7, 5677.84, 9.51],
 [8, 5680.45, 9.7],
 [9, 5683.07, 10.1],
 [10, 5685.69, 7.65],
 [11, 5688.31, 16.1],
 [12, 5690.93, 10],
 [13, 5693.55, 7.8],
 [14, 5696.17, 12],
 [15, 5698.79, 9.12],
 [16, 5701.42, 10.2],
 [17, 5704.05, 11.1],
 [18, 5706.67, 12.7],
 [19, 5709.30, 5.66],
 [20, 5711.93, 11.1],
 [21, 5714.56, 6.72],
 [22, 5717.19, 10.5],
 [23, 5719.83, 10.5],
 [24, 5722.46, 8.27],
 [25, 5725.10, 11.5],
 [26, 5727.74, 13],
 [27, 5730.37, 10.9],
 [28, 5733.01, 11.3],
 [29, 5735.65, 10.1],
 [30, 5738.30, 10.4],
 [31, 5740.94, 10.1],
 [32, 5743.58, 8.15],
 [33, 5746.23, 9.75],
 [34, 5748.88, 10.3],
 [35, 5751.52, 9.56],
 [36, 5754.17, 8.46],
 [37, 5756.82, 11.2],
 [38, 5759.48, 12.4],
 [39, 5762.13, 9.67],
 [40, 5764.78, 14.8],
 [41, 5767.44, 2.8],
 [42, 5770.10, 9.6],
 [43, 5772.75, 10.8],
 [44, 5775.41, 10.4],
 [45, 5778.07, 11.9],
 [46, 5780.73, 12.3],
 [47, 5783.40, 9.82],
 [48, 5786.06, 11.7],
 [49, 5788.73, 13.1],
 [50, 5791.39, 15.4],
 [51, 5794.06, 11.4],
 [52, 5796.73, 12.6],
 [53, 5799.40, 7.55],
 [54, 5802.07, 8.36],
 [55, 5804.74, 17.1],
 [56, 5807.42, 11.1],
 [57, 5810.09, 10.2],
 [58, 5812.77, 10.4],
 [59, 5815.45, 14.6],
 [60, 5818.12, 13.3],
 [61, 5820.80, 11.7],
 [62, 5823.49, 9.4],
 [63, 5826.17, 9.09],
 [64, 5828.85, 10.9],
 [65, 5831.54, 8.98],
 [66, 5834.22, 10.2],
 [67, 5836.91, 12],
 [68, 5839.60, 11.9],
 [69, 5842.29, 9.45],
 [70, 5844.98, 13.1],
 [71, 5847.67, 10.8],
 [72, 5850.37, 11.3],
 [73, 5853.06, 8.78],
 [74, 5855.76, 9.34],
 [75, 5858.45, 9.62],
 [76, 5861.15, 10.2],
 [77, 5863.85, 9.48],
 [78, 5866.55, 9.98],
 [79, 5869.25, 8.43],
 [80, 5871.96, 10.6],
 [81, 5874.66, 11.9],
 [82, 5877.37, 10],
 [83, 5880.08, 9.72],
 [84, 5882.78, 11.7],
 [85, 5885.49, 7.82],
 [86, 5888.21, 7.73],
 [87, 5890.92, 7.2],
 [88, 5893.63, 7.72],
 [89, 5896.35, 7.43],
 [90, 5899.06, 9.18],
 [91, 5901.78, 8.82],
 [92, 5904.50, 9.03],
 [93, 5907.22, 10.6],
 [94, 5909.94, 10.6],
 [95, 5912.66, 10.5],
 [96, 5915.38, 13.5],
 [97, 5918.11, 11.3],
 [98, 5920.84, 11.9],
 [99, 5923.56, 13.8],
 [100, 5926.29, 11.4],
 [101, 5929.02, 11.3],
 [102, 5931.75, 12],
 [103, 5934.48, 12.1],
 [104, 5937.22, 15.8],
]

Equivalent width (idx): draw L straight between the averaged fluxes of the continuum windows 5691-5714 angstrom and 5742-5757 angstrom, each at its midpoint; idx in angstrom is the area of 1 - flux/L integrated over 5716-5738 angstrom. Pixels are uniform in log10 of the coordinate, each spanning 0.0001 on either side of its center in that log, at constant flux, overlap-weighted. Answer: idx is -2.5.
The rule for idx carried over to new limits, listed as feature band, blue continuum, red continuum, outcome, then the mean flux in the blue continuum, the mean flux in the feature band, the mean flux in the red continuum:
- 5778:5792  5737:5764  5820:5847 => -2.6 angstrom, 10.1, 12.3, 10.7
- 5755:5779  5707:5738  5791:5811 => 1.3 angstrom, 10.1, 10.3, 11.6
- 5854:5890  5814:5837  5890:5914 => 0.5 angstrom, 11.1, 9.69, 9.04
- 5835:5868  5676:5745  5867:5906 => -4.1 angstrom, 10.1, 10.5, 9.11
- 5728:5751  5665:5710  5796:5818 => 1.0 angstrom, 10.1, 10.2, 11.6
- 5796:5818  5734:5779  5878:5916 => -4.0 angstrom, 10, 11.6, 9.33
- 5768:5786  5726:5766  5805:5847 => 0.6 angstrom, 10.7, 10.5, 11.2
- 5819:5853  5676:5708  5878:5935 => -1.3 angstrom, 10.5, 10.7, 10.2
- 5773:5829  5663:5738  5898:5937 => -4.5 angstrom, 10.1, 11.5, 11.3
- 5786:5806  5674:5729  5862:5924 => -4.3 angstrom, 10.1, 12.2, 9.9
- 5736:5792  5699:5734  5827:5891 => -2.0 angstrom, 10.2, 10.5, 10.1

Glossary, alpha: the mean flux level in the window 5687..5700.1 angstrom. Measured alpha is 11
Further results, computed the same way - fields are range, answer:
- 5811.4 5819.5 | 12.8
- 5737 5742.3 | 10.2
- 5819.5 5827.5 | 10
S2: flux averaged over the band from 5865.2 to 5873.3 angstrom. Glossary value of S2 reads 9.66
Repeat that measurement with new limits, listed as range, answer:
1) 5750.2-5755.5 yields 9.02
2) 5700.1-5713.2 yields 10.1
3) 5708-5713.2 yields 8.36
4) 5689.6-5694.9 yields 8.96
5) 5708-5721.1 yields 8.89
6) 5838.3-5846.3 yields 11.5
